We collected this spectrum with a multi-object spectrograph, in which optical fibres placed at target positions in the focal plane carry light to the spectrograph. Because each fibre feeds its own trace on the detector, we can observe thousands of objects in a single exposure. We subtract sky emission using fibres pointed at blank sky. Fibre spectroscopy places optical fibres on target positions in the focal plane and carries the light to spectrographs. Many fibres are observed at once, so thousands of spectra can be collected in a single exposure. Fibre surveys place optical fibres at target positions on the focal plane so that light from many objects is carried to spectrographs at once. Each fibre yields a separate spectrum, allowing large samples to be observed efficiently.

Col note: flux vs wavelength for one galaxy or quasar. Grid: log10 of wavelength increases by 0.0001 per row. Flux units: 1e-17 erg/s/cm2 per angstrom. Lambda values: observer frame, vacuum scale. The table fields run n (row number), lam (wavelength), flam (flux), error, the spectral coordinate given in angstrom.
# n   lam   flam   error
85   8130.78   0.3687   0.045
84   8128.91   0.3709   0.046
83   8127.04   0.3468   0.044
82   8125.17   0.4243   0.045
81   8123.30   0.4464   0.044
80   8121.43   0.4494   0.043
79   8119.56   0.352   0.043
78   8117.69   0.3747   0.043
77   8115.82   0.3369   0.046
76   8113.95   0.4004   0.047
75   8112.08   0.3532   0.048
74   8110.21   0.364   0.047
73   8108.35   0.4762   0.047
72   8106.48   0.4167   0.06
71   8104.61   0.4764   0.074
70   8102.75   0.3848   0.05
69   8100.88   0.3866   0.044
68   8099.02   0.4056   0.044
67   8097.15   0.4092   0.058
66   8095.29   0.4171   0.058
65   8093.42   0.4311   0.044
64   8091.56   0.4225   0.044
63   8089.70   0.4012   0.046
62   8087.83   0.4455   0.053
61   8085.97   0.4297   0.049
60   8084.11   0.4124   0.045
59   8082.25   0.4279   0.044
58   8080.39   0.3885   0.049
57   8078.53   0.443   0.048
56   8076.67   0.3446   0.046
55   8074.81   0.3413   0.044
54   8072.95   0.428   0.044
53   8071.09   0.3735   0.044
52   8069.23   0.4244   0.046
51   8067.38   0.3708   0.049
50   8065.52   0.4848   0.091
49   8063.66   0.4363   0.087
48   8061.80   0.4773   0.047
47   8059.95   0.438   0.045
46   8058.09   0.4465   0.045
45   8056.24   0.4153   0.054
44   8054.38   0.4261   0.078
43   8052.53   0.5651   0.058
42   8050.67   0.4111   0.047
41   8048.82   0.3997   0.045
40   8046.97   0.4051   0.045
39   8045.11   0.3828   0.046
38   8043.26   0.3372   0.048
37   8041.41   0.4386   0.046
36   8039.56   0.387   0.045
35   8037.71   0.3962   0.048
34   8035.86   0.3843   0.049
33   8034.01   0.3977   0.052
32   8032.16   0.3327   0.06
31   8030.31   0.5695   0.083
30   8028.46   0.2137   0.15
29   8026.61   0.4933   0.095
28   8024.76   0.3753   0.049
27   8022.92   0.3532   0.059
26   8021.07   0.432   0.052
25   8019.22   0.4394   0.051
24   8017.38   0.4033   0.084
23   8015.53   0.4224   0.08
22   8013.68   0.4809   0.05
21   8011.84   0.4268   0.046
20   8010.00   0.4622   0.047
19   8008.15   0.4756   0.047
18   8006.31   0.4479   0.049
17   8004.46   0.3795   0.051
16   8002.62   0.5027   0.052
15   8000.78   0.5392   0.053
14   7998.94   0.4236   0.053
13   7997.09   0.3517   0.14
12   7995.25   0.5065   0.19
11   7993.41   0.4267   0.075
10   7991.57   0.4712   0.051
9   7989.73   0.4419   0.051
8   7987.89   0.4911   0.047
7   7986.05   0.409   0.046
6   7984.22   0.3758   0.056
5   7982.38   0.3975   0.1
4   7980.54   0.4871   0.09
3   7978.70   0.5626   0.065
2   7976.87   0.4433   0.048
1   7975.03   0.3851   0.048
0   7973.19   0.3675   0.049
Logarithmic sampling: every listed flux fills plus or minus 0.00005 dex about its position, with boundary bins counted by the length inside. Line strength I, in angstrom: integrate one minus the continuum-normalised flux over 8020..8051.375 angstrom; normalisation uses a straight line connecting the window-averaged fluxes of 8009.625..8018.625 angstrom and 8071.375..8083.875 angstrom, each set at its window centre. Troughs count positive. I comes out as 2.13 angstrom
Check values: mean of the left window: 0.438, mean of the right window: 0.395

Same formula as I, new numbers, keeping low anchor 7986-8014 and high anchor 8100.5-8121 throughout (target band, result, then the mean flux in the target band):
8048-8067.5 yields -1.1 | 0.446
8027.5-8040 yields 1.5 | 0.383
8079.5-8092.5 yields -0.3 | 0.418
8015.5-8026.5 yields 0.8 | 0.409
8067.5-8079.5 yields 0.7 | 0.391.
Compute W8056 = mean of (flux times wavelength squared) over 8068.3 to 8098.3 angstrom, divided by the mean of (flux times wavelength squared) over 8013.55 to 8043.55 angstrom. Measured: 1.03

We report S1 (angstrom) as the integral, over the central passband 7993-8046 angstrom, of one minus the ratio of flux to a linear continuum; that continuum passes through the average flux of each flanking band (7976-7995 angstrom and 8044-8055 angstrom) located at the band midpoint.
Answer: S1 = 2.5 angstrom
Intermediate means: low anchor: 0.453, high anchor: 0.43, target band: 0.42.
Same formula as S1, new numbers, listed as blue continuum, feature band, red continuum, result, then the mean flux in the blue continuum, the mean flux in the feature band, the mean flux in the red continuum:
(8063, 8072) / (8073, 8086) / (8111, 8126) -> 0.42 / 0.418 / 0.398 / 0.392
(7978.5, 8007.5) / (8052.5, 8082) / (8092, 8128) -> -0.09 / 0.448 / 0.421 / 0.403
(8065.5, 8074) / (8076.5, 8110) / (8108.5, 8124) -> -1.71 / 0.408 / 0.418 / 0.388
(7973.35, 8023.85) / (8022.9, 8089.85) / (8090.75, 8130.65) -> 1.39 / 0.441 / 0.412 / 0.401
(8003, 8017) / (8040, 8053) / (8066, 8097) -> 0.34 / 0.443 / 0.414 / 0.408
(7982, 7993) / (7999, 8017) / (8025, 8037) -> -1.74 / 0.433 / 0.456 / 0.397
